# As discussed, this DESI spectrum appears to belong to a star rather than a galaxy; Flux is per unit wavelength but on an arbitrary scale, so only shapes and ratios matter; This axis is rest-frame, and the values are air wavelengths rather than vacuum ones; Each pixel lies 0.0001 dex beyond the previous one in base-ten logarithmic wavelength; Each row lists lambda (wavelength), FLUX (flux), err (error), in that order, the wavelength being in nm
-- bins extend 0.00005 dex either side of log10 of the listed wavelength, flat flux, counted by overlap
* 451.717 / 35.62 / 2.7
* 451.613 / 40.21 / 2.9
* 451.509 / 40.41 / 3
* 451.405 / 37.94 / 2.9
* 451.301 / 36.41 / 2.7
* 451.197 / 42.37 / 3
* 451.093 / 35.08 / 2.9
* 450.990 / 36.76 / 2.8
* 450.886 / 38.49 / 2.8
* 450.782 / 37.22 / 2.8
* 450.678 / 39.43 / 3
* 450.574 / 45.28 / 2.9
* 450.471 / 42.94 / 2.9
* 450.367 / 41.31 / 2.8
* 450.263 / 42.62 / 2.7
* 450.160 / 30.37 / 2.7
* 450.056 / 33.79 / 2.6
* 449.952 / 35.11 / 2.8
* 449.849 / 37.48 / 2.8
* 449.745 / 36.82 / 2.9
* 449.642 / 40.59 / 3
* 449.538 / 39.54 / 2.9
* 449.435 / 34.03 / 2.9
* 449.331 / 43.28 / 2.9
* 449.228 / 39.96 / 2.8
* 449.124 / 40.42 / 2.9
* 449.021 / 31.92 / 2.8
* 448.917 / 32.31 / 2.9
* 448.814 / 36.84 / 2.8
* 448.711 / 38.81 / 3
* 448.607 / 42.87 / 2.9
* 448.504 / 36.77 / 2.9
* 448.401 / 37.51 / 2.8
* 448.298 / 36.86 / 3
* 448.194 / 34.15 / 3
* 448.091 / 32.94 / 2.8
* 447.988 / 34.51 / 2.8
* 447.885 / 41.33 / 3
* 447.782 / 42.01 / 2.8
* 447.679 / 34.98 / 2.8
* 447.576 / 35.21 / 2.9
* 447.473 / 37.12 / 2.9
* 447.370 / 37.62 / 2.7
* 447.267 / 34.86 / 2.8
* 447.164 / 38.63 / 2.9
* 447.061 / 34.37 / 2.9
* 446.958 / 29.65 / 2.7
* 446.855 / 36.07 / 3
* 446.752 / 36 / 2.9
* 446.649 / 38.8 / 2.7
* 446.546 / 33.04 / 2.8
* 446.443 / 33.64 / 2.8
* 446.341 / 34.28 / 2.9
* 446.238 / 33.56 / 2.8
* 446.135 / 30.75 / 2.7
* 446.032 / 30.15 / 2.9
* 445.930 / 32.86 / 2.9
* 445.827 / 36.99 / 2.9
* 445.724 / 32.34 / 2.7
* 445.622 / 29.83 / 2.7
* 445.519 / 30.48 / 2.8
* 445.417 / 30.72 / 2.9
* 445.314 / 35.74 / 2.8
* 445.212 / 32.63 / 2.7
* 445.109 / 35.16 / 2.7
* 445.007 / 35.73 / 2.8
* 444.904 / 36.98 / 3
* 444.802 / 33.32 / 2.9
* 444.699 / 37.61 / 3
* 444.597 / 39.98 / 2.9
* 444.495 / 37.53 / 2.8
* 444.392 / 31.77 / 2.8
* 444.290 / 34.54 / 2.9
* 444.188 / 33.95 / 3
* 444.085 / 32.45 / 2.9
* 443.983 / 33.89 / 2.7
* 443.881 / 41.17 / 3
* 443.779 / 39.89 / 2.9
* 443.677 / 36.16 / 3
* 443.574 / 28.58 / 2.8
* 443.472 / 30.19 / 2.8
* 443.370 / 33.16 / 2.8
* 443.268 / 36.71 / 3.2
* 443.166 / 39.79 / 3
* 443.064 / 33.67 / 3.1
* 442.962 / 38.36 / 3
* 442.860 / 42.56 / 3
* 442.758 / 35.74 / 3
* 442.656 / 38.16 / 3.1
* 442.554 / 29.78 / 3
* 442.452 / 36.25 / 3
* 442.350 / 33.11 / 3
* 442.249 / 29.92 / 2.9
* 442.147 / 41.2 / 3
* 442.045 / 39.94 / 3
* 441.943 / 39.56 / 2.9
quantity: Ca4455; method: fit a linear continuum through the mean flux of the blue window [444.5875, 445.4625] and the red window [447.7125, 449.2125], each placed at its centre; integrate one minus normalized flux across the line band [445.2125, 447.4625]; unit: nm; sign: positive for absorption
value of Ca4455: 0.13 nm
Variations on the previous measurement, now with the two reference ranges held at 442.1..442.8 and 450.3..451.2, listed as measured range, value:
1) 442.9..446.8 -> 0.182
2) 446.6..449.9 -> 0.112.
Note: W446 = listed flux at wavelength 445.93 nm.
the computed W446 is 32.86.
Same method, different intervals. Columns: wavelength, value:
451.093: 35.08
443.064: 33.67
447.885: 41.33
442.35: 33.11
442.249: 29.92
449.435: 34.03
